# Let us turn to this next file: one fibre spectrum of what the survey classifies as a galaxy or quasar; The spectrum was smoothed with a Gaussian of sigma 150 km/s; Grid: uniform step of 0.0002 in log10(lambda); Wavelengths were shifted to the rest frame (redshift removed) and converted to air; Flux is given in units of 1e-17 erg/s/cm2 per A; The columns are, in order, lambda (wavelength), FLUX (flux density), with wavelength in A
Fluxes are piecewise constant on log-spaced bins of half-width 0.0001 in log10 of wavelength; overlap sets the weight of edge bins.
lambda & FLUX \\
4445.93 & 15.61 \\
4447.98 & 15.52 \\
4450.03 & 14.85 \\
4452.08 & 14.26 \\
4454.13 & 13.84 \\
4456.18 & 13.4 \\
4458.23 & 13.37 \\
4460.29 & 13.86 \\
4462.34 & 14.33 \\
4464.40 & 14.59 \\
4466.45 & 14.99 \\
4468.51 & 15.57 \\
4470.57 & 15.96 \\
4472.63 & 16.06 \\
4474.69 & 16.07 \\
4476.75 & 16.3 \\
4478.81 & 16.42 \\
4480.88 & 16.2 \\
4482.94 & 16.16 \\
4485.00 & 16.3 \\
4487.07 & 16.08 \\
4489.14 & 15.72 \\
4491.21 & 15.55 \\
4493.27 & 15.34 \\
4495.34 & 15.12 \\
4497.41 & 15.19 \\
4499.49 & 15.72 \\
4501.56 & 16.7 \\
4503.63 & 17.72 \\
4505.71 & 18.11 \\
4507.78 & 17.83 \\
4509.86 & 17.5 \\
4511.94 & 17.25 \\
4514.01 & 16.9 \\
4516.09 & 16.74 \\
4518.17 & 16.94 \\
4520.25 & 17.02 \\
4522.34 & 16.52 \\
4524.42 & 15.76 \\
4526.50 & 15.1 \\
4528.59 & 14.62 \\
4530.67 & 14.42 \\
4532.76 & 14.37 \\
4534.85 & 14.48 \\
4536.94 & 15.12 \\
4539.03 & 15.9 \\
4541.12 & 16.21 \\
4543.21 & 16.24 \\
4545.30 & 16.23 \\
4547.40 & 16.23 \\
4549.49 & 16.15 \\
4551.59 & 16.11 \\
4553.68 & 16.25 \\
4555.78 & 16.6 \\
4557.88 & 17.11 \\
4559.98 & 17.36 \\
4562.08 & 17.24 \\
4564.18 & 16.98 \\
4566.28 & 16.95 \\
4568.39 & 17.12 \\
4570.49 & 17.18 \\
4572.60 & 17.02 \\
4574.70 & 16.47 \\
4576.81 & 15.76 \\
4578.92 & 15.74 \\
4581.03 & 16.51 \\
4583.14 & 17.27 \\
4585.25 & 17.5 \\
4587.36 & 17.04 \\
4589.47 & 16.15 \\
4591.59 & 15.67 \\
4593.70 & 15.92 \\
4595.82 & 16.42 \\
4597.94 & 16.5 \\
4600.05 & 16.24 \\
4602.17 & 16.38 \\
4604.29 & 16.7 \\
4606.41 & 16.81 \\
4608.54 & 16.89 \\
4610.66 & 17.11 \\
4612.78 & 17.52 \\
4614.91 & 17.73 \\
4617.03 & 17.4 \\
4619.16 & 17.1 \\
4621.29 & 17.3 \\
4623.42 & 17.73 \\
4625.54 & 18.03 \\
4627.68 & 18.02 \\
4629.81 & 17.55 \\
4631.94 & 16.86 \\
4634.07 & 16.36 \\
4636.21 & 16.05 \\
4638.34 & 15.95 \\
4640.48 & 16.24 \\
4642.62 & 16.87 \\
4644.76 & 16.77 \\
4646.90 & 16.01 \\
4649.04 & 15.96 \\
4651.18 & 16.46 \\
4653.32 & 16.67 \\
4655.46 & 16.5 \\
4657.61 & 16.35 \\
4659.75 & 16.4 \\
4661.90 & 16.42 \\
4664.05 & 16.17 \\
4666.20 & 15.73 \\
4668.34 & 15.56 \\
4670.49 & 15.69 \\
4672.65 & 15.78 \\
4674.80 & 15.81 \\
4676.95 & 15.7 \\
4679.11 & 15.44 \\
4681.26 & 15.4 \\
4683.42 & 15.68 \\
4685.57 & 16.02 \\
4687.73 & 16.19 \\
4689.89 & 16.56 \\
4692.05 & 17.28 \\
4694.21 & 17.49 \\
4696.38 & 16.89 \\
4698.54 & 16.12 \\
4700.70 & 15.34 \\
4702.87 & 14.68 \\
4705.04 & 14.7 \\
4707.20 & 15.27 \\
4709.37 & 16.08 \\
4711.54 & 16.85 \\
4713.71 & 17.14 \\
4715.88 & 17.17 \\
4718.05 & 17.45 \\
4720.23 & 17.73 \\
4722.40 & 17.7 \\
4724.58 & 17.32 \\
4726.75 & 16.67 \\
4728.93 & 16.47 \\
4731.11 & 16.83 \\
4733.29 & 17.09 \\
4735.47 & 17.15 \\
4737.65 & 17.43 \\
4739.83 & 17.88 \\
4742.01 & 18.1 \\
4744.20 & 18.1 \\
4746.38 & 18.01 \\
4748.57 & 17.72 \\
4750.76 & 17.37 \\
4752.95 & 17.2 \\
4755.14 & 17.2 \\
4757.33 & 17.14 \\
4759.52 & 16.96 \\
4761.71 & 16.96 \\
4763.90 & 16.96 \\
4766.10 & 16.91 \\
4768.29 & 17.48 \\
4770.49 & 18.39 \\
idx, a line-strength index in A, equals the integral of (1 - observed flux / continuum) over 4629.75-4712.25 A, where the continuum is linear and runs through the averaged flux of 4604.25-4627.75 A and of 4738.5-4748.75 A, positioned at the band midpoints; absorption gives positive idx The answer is 7.0 A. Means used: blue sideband 17.4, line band 16.1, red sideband 18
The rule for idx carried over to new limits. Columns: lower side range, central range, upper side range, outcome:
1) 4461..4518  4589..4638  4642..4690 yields -2.4 A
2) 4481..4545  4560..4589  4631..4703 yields -1.3 A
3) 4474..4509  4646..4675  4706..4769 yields 1.3 A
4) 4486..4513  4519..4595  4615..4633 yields 3.2 A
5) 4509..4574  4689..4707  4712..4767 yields 1.1 A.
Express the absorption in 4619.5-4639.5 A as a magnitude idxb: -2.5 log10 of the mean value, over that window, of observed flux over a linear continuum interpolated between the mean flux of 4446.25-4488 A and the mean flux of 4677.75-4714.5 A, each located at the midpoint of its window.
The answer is -0.08 mag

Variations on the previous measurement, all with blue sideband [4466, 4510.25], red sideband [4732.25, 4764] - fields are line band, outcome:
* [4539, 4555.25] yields 0.019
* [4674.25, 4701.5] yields 0.064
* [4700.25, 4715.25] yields 0.096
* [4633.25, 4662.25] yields 0.040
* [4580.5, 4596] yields 0.007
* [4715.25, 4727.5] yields -0.004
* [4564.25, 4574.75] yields -0.026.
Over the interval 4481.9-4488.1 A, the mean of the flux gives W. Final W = 16.2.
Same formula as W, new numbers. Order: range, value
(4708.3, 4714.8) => 16.7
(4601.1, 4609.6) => 16.7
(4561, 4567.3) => 17.1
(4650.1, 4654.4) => 16.6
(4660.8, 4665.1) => 16.3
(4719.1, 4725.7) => 17.6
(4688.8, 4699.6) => 16.9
